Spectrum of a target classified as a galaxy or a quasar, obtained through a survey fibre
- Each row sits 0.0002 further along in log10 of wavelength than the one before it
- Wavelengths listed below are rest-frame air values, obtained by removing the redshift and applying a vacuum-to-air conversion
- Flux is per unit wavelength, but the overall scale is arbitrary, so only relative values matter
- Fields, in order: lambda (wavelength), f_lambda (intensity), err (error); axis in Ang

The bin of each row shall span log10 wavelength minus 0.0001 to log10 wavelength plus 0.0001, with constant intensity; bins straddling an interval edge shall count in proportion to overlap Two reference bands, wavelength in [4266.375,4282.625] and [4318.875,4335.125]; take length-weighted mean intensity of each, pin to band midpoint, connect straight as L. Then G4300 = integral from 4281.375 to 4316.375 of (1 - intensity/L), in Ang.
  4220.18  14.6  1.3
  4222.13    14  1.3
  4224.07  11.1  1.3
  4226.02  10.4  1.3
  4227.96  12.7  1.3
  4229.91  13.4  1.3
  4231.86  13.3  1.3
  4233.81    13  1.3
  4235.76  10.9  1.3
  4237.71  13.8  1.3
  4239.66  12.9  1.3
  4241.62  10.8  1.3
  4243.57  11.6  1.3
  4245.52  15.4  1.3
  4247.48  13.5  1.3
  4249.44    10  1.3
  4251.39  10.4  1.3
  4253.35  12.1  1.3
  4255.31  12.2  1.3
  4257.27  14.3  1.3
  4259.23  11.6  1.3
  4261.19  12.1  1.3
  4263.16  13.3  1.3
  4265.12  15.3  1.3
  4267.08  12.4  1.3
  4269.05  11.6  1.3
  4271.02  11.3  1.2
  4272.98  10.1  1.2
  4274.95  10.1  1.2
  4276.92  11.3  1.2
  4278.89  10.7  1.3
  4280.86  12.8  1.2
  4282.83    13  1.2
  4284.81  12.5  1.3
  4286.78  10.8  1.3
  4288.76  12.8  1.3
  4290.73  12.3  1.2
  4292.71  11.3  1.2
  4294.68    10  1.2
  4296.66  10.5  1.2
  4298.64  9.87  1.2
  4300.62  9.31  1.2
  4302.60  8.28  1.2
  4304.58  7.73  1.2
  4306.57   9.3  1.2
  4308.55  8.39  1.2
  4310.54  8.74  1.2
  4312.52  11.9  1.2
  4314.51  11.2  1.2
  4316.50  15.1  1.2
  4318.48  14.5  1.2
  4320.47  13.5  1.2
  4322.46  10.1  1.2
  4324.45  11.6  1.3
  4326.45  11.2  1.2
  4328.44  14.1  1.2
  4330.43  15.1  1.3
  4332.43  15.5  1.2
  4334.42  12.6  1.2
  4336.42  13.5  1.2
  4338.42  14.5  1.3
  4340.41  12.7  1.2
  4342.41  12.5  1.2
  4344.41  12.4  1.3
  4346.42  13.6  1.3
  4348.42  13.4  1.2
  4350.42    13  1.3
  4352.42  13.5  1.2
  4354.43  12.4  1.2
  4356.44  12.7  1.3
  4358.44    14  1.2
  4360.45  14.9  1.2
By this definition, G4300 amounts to 4.3 Ang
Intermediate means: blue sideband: 11.4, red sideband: 13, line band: 10.6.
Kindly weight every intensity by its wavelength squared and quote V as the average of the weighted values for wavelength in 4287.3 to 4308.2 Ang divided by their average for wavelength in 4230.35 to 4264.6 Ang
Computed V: 0.8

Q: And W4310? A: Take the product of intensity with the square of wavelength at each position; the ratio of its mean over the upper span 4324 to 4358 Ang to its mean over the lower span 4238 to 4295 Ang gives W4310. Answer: 1.14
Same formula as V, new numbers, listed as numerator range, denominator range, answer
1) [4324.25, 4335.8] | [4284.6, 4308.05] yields 1.33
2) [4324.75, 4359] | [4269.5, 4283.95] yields 1.21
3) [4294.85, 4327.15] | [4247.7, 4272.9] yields 0.90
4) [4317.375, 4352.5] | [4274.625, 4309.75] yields 1.27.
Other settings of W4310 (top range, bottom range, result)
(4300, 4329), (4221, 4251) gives 0.92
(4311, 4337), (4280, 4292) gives 1.07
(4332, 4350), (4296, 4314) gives 1.45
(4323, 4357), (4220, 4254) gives 1.11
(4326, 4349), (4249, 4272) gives 1.14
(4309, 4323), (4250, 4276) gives 1.03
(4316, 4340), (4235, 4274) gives 1.13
